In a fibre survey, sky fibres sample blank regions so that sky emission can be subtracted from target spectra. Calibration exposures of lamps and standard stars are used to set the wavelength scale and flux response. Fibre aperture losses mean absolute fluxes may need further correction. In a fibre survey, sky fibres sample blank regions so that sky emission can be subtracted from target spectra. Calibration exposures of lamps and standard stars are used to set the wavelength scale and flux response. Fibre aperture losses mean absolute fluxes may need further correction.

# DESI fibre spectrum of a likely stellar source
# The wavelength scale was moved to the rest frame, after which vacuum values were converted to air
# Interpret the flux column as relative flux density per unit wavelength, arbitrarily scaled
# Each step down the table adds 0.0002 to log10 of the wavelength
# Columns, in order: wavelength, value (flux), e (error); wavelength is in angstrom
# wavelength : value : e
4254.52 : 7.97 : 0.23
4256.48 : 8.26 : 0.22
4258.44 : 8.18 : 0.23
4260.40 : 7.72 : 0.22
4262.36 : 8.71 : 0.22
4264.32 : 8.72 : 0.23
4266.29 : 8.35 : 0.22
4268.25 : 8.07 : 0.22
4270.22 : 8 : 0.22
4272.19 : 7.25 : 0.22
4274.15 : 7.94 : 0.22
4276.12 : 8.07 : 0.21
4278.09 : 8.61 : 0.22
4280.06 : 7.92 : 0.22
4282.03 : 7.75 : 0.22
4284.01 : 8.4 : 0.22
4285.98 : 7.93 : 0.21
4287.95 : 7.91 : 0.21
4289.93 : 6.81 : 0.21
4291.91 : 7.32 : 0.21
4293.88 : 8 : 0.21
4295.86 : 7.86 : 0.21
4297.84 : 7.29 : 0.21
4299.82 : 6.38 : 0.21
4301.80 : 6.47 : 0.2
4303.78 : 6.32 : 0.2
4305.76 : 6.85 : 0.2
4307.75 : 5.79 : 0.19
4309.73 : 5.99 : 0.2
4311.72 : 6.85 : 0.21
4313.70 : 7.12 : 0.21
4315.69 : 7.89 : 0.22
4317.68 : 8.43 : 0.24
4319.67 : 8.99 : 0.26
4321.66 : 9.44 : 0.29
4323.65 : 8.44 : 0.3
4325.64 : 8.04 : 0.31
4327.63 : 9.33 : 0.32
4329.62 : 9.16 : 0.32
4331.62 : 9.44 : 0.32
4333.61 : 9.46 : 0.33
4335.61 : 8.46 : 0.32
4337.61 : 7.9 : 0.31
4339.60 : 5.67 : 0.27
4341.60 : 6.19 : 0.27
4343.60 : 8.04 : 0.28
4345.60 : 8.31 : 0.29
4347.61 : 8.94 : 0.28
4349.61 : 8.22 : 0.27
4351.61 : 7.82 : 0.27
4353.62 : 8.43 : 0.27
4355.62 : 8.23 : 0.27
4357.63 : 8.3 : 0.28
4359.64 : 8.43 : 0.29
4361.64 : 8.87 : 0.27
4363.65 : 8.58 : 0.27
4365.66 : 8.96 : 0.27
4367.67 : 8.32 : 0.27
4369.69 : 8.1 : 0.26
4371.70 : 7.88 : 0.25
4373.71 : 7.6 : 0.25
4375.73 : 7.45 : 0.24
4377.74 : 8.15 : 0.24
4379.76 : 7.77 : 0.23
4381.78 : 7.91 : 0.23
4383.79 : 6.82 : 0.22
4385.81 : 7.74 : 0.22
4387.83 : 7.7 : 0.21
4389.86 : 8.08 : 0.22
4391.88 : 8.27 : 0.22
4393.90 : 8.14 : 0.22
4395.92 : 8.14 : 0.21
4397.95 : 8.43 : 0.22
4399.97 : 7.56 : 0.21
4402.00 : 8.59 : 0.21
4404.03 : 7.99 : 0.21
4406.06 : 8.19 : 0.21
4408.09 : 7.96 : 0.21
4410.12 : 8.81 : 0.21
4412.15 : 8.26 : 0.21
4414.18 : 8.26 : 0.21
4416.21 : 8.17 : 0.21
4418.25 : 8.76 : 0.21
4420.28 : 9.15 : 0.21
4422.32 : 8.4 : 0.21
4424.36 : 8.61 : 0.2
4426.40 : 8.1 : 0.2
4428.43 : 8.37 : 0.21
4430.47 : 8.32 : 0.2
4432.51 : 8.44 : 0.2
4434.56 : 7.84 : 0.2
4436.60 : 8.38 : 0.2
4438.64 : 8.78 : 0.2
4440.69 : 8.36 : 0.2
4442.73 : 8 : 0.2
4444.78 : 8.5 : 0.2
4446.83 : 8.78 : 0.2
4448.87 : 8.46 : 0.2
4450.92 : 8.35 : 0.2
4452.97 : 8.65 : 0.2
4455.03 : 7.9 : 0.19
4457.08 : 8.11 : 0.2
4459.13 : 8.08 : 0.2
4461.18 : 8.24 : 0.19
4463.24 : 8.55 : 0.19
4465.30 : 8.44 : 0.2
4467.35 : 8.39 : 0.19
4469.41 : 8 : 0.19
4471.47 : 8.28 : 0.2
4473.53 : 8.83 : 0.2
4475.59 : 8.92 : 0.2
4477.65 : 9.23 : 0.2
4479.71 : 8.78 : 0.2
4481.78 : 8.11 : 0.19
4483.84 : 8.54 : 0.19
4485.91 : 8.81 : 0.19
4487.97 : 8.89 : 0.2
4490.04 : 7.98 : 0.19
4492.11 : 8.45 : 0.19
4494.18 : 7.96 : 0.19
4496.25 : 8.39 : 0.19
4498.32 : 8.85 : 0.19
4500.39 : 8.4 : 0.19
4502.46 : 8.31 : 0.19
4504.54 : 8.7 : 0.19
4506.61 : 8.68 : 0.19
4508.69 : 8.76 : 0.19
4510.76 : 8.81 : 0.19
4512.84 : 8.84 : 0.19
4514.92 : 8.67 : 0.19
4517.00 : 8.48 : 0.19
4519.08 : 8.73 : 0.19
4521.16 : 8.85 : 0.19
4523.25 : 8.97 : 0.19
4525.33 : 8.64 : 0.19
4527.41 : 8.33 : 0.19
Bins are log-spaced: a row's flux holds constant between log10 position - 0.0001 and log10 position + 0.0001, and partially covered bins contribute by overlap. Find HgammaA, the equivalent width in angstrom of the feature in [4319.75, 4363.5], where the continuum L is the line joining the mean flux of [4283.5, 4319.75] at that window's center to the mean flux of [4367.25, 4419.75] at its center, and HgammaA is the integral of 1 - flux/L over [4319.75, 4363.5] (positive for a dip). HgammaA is -4.4 angstrom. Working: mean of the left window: 7.24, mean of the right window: 8.05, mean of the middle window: 8.36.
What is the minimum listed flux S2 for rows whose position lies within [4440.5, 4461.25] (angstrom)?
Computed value 7.9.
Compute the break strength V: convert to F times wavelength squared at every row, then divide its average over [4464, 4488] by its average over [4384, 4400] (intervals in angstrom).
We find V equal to 1.1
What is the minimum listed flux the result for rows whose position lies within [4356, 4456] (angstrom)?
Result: 6.82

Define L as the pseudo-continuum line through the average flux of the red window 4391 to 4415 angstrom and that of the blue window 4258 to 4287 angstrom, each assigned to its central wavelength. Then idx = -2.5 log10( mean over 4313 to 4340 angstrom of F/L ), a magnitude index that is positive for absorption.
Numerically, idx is -0.04 mag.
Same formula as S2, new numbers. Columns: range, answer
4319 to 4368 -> 5.67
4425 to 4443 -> 7.84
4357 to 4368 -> 8.3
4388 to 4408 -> 7.56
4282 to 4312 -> 5.79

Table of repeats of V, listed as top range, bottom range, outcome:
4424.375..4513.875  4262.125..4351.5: 1.16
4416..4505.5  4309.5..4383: 1.09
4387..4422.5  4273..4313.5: 1.19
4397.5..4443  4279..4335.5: 1.13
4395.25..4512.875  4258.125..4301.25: 1.16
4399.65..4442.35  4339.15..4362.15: 1.08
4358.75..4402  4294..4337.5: 1.06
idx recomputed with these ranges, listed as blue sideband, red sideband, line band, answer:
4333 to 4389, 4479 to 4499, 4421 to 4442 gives -0.01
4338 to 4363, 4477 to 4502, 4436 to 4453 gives -0.02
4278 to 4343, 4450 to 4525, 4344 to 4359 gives -0.06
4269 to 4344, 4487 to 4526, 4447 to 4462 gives 0.01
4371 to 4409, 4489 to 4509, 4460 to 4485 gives -0.03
